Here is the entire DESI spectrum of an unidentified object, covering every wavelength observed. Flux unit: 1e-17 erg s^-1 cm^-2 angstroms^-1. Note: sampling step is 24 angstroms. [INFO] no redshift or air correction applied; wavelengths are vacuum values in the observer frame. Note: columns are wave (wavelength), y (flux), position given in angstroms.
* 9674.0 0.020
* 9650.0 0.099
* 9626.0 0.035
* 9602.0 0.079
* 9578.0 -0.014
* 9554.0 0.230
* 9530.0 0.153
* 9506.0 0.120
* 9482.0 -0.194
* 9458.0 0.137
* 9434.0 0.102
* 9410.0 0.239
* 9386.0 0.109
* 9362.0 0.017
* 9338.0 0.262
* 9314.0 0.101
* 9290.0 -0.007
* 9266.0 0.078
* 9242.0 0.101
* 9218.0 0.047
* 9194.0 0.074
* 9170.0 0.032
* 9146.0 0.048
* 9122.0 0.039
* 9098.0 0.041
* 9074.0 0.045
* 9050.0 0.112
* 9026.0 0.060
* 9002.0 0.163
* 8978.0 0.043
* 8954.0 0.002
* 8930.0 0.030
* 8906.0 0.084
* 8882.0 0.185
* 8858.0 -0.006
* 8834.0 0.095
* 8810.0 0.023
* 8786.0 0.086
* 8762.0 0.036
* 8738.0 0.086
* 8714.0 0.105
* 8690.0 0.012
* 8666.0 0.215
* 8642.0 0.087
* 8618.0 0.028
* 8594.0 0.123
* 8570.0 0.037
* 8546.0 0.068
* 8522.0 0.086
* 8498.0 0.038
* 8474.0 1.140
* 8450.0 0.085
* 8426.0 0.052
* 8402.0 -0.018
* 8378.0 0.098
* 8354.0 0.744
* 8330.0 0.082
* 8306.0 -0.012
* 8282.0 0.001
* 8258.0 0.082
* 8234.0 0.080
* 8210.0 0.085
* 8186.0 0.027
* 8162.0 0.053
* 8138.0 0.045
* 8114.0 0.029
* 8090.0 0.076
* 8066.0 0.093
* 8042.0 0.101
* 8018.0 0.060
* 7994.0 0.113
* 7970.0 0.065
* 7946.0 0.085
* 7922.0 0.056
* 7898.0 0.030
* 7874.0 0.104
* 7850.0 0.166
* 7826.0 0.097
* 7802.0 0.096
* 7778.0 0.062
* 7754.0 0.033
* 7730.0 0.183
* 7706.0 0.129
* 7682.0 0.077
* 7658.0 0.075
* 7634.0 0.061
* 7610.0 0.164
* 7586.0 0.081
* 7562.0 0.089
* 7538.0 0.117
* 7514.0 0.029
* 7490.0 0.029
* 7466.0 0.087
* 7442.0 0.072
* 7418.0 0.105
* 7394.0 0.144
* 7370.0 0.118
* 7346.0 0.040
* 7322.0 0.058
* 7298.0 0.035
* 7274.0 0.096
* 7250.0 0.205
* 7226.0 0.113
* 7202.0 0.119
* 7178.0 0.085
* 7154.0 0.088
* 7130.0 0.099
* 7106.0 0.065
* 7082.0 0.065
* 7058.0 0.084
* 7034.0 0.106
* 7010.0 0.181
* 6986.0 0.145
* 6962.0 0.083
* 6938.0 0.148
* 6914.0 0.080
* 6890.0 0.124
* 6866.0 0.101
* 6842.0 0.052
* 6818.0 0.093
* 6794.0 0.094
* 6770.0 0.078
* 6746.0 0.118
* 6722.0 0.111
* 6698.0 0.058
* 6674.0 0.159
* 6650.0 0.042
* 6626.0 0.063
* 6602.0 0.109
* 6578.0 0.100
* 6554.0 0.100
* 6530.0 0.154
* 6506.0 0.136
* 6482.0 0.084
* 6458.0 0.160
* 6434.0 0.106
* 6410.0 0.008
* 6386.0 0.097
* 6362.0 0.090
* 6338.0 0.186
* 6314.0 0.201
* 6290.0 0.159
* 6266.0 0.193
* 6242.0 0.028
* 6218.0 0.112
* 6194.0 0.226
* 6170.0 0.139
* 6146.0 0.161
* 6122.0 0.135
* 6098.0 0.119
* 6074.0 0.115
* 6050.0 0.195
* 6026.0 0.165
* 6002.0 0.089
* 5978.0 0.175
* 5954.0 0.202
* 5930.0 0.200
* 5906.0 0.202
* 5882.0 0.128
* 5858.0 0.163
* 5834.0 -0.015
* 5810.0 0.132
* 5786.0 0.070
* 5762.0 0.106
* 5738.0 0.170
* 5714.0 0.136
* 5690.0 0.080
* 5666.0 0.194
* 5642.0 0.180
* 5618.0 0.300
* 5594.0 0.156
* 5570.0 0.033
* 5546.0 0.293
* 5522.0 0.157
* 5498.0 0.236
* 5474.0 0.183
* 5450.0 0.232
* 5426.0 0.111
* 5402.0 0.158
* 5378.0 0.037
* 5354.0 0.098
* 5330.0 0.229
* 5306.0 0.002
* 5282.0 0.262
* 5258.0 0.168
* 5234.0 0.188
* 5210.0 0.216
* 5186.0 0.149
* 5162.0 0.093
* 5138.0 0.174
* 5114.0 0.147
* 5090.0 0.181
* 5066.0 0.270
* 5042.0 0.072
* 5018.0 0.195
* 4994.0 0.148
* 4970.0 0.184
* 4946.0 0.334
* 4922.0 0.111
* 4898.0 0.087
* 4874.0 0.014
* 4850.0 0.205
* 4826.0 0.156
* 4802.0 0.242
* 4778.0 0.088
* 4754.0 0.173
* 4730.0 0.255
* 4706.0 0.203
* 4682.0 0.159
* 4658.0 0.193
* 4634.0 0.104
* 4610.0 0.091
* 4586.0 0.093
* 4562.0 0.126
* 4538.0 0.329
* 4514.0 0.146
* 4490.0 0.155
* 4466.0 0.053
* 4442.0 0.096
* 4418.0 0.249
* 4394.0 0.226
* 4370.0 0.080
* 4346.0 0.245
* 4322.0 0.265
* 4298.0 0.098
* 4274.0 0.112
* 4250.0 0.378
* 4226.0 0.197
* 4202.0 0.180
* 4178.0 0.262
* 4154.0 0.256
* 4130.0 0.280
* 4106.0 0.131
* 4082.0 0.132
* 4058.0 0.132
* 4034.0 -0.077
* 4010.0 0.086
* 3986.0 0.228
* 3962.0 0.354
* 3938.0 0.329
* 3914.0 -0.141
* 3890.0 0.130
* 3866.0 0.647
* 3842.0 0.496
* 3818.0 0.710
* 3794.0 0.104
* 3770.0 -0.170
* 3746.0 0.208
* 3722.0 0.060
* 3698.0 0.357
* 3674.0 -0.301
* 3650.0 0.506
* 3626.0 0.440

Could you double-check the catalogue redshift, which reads 1.24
